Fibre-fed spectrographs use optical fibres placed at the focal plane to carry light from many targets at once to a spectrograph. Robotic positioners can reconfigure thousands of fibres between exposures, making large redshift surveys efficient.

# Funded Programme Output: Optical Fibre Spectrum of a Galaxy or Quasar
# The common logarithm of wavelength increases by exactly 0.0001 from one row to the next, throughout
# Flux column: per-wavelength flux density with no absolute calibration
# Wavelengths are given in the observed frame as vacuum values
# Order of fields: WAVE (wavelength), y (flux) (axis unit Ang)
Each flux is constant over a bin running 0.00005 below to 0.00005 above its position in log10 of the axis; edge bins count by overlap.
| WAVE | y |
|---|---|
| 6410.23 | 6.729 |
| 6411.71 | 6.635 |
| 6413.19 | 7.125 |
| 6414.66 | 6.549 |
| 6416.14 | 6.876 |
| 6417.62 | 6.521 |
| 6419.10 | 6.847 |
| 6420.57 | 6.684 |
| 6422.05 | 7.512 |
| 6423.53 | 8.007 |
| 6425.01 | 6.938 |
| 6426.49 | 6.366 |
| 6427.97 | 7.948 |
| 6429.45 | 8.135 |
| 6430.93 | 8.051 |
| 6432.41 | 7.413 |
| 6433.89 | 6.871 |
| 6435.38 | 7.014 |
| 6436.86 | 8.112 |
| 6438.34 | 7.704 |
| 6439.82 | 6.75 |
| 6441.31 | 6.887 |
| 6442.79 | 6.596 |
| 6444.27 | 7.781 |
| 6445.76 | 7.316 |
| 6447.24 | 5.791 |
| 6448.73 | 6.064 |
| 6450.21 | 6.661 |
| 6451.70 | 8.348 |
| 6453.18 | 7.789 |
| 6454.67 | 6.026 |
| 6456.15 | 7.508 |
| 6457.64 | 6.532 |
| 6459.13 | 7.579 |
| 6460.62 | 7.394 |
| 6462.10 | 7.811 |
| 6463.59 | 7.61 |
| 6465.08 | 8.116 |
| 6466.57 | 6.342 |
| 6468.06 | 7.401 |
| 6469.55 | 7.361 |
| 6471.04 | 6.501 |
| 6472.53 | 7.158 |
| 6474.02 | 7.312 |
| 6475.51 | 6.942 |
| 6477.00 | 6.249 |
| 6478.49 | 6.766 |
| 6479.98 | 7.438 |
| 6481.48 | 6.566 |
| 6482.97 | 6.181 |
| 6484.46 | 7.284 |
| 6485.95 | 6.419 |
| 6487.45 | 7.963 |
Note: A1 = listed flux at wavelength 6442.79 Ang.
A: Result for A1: 6.596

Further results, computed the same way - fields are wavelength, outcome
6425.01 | 6.938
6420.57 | 6.684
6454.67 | 6.026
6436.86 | 8.112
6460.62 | 7.394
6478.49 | 6.766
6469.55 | 7.361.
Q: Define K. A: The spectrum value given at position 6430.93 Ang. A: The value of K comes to 8.051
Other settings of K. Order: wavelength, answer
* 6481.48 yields 6.566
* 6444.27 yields 7.781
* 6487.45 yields 7.963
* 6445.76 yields 7.316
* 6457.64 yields 6.532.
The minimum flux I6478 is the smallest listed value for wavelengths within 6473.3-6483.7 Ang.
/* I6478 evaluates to 6.181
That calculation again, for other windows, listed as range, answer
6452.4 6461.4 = 6.026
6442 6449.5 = 5.791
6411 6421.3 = 6.521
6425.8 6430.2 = 6.366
